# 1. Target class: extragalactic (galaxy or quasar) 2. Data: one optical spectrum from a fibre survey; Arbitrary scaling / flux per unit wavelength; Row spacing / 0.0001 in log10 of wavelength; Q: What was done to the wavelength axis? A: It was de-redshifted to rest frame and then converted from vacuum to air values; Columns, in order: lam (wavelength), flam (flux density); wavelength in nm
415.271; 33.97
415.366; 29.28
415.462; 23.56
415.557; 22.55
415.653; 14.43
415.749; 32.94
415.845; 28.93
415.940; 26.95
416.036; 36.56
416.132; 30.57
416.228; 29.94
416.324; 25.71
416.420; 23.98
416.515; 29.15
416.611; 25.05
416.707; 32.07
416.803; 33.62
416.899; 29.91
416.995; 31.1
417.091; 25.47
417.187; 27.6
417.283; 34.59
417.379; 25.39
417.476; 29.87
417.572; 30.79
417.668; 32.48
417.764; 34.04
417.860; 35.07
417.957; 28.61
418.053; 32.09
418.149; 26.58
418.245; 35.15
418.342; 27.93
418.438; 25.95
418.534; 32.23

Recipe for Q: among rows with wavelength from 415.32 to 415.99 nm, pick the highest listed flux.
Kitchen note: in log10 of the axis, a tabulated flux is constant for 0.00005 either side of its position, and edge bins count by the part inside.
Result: 32.94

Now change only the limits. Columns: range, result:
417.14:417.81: 34.59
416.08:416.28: 30.57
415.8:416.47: 36.56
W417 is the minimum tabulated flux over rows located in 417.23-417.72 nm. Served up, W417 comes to 25.39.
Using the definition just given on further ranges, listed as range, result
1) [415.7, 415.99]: 26.95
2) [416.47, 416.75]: 25.05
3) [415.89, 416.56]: 23.98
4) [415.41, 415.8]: 14.43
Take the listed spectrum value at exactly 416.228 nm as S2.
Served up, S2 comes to 29.94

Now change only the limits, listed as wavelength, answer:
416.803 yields 33.62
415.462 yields 23.56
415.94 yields 26.95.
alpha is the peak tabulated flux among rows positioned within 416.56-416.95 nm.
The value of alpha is 33.62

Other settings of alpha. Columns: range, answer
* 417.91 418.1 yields 32.09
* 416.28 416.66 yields 29.15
